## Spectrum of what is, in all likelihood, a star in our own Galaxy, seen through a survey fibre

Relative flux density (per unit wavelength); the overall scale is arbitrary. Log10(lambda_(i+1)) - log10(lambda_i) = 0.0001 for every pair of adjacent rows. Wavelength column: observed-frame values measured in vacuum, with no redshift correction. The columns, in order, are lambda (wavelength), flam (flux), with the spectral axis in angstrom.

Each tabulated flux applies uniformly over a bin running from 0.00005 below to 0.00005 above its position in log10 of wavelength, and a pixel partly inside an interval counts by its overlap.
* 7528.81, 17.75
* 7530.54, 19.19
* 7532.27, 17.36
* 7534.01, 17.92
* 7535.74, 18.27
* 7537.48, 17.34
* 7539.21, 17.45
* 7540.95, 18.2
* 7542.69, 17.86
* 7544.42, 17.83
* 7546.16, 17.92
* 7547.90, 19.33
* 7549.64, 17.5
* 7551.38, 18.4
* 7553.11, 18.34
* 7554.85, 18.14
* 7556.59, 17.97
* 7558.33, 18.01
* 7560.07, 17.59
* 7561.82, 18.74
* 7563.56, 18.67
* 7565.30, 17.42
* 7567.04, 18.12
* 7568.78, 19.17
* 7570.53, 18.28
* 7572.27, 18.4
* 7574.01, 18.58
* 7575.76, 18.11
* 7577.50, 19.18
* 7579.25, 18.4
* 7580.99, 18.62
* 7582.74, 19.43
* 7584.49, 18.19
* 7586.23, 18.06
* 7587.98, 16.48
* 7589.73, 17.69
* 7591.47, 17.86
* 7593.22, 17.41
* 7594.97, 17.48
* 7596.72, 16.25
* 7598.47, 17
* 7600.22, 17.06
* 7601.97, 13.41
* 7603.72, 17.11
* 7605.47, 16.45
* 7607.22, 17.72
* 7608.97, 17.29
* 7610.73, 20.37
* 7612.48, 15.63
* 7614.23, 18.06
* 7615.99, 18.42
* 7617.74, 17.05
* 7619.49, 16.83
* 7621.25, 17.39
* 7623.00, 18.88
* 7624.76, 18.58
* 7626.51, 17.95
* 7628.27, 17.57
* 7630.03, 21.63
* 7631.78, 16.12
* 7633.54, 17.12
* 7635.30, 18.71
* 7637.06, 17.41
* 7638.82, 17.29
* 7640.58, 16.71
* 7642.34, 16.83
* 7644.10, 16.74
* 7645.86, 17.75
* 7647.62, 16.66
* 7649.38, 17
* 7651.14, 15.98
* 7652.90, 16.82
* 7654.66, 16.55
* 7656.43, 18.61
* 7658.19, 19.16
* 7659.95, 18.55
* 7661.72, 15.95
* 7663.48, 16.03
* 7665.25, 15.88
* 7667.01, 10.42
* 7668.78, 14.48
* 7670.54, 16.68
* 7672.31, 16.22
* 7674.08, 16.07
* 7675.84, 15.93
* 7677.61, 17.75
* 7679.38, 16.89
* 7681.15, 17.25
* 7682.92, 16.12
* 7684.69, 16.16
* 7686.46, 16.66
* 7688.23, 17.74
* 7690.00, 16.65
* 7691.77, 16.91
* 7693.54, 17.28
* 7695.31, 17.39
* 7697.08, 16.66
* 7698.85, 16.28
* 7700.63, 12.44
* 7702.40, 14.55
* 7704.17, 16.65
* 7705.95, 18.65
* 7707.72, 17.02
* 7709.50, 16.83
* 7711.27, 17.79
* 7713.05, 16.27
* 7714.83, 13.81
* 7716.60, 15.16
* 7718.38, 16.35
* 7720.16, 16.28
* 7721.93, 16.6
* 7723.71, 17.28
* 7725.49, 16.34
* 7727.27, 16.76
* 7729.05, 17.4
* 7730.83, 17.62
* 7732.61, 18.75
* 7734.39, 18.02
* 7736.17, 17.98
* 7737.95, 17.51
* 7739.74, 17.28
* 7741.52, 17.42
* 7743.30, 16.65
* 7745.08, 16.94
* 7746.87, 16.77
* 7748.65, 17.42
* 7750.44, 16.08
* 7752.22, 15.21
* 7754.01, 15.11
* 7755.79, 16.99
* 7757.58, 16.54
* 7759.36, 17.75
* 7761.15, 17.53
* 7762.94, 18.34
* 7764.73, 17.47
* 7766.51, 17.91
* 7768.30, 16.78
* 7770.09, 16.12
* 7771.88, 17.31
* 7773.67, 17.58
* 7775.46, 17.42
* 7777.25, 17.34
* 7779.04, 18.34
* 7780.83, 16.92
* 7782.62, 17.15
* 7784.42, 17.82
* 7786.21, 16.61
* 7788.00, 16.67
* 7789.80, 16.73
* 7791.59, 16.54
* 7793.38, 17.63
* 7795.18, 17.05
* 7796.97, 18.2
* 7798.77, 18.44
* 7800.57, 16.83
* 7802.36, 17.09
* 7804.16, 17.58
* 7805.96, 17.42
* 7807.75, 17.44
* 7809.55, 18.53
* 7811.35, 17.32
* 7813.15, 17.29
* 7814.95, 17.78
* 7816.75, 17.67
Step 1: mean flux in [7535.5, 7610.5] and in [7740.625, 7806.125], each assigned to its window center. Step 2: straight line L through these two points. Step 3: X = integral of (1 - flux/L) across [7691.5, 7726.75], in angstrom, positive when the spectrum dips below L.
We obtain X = 2.1 angstrom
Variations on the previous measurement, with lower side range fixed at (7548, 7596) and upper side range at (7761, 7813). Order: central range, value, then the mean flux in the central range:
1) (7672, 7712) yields 2.5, 16.6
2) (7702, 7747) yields 1.8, 16.9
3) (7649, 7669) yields 1.7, 16.3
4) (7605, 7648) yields 0.7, 17.7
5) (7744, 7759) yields 0.9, 16.4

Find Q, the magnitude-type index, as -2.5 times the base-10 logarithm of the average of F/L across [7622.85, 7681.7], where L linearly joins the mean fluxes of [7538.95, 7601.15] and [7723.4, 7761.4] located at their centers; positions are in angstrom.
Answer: 0.04 mag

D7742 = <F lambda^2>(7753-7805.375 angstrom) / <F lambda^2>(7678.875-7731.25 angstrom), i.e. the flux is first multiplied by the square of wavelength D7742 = 1.1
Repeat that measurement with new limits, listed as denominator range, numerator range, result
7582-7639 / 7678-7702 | 0.96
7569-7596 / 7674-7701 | 0.94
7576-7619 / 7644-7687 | 0.96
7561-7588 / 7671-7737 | 0.94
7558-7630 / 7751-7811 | 1.01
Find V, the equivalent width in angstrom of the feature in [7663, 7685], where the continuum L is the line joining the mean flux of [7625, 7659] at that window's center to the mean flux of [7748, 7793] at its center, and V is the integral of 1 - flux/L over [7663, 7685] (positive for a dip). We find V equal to 2.0 angstrom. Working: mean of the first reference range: 17.5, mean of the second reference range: 17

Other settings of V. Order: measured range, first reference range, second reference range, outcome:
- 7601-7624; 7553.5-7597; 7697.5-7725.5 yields 0.4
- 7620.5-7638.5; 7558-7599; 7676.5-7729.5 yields -0.7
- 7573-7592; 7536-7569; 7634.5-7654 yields -0.5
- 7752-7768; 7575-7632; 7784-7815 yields 0.4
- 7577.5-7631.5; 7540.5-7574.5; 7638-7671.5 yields -0.9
